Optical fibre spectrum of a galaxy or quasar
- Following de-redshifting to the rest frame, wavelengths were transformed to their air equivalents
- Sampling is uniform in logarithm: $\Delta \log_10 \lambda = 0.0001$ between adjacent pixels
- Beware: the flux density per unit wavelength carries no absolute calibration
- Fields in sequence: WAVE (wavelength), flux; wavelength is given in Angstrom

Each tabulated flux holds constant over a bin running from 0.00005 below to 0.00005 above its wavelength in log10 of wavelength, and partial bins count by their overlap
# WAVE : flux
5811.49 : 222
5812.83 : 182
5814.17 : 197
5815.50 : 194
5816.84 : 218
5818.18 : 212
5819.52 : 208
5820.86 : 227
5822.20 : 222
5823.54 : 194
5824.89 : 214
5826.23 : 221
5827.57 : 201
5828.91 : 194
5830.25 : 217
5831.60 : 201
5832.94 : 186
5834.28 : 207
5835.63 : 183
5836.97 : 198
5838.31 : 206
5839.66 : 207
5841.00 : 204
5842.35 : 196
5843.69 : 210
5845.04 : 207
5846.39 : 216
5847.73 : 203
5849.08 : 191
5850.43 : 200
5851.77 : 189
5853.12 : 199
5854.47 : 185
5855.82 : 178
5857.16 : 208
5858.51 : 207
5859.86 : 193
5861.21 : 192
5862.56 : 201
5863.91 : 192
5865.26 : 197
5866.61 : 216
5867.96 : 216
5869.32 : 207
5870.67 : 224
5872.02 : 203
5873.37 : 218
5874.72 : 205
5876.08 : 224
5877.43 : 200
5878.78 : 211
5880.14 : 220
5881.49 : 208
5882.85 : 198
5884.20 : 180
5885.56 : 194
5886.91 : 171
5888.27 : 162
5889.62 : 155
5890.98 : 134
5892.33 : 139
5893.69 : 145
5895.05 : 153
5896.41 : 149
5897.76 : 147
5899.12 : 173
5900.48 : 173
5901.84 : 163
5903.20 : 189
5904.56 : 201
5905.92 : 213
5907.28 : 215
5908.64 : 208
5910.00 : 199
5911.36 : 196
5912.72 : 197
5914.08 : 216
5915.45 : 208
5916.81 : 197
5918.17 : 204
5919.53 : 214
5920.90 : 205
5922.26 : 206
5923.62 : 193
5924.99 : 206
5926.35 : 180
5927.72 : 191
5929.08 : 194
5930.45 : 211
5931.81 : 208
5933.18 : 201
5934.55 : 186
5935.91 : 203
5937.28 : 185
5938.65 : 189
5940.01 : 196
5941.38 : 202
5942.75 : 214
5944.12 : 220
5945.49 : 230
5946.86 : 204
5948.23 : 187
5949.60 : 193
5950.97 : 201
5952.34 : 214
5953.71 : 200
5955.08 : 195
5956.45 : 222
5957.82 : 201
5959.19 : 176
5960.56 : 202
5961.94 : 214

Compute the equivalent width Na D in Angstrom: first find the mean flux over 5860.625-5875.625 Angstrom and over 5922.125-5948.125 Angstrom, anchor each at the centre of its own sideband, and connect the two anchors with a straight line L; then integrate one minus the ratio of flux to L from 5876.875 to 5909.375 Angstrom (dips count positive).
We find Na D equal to 4.0 Angstrom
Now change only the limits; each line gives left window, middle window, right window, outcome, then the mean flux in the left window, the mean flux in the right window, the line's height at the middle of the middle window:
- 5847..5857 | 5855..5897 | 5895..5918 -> 0.28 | 193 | 189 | 192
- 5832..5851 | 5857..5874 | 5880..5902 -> -1.94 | 201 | 167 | 185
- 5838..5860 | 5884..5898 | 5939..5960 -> 3.11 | 200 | 204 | 201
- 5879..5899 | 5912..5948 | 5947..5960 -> -2.66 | 169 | 199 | 188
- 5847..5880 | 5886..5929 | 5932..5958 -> 3.91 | 203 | 202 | 203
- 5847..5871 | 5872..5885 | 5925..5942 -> -0.53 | 200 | 196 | 199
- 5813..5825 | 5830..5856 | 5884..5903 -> -0.89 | 208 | 160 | 193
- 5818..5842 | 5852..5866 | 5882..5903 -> -0.70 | 205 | 163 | 186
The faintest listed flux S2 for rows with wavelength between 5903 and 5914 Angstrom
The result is 189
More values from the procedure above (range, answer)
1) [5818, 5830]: 194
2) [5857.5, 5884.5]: 180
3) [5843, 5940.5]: 134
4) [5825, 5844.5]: 183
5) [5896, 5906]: 147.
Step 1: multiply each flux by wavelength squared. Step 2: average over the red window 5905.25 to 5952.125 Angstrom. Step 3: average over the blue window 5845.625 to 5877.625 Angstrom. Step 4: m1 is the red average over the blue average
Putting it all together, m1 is 1.02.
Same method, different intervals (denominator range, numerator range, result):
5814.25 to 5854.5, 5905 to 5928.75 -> 1.02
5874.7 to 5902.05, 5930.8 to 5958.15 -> 1.18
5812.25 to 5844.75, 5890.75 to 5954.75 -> 0.98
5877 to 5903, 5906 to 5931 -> 1.19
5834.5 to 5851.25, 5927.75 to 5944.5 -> 1.02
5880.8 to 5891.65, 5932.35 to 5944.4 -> 1.15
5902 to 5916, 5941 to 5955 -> 1.03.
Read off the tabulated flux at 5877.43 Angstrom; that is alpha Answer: 200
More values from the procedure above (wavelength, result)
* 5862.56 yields 201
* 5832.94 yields 186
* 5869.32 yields 207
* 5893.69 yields 145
